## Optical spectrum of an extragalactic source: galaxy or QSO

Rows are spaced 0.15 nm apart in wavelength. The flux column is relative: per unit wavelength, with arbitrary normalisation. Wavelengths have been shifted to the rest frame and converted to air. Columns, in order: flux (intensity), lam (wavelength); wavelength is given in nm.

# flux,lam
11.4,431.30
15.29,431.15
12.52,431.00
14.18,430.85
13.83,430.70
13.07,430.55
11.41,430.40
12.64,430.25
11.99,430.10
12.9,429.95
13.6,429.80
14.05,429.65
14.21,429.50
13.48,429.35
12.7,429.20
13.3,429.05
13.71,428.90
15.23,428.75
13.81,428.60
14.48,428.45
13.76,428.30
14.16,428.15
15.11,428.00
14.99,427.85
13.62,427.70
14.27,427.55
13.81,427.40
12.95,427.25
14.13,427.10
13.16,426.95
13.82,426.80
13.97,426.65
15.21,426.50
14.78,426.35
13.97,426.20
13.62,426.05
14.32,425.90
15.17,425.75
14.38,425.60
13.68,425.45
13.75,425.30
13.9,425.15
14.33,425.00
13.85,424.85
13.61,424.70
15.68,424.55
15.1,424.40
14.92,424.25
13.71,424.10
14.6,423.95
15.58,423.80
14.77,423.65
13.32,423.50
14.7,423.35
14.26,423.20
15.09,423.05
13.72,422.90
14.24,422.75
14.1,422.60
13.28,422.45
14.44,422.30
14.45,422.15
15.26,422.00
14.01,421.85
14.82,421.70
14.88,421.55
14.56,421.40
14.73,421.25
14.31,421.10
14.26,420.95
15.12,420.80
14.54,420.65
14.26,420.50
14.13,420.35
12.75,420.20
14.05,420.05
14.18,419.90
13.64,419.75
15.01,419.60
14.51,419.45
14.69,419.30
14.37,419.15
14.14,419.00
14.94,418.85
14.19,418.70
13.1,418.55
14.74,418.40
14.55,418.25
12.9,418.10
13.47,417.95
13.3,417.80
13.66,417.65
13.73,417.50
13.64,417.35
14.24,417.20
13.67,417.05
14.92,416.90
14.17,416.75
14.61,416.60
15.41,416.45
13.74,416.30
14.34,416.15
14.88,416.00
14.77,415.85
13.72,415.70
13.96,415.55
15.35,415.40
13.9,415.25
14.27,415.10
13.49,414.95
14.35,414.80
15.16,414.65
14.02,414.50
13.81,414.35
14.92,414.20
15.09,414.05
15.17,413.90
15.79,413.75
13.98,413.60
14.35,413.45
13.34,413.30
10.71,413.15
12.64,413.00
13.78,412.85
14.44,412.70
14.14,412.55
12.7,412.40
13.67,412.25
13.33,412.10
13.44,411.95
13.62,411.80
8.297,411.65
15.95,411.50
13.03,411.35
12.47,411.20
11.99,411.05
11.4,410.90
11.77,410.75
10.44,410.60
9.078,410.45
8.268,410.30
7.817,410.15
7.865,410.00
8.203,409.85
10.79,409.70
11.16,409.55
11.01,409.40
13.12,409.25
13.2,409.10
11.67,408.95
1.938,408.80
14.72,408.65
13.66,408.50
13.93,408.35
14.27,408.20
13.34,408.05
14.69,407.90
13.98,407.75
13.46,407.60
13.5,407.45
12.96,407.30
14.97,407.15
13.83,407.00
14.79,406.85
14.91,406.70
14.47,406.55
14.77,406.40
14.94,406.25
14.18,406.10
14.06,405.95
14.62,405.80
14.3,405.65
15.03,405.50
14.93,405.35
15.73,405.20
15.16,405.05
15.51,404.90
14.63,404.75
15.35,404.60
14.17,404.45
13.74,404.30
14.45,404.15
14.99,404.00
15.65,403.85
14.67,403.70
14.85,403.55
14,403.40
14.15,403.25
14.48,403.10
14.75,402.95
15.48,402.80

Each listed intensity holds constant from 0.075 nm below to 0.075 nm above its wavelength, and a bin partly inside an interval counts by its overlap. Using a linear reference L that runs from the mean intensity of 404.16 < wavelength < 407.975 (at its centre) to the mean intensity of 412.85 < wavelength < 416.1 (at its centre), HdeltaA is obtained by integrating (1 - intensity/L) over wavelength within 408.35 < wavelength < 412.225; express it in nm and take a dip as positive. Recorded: 0.84 nm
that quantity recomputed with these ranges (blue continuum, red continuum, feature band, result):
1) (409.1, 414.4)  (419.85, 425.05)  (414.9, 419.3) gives -0.26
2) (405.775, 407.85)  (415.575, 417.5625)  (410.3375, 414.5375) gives 0.35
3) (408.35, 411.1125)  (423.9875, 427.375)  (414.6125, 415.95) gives -0.28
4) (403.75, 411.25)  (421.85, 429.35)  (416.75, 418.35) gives -0.02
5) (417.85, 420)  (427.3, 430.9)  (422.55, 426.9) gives -0.14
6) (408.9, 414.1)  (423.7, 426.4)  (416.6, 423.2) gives -0.32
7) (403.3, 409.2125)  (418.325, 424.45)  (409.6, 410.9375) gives 0.44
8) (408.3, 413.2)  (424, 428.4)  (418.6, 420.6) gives -0.17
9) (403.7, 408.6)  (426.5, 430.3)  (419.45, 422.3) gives -0.08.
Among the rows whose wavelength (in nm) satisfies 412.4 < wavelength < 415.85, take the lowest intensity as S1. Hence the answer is 10.71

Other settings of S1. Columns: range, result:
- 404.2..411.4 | 1.938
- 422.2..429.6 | 12.7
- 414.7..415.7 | 13.49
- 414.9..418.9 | 12.9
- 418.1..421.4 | 12.75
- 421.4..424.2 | 13.28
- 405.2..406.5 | 14.06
